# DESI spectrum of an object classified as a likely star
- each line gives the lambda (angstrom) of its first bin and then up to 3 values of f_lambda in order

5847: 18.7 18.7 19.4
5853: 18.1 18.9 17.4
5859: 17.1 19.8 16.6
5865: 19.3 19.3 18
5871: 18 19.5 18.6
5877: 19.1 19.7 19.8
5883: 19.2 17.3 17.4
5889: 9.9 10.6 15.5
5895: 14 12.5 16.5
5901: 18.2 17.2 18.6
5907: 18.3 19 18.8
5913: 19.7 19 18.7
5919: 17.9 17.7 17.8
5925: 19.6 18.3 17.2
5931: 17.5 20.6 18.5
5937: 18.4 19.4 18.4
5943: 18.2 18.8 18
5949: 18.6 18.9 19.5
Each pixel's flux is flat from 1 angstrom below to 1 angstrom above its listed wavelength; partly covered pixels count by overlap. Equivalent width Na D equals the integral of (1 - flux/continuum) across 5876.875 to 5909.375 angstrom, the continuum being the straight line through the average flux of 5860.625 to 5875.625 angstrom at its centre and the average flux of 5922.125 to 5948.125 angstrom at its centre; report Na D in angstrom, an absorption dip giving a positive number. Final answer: 3.6 angstrom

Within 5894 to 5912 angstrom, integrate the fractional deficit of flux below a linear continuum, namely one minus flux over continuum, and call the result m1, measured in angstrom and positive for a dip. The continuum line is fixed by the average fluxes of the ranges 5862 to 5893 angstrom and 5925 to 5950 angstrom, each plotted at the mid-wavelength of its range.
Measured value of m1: 0.90 angstrom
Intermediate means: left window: 17.4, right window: 18.5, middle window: 17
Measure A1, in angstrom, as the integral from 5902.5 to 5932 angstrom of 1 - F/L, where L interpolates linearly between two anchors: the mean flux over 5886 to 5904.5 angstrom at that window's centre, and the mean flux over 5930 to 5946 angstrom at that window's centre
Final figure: -2.9 angstrom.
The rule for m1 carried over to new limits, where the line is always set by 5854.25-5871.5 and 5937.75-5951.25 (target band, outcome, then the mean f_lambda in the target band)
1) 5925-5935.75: 0.0 angstrom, 18.5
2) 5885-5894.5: 2.4 angstrom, 13.8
